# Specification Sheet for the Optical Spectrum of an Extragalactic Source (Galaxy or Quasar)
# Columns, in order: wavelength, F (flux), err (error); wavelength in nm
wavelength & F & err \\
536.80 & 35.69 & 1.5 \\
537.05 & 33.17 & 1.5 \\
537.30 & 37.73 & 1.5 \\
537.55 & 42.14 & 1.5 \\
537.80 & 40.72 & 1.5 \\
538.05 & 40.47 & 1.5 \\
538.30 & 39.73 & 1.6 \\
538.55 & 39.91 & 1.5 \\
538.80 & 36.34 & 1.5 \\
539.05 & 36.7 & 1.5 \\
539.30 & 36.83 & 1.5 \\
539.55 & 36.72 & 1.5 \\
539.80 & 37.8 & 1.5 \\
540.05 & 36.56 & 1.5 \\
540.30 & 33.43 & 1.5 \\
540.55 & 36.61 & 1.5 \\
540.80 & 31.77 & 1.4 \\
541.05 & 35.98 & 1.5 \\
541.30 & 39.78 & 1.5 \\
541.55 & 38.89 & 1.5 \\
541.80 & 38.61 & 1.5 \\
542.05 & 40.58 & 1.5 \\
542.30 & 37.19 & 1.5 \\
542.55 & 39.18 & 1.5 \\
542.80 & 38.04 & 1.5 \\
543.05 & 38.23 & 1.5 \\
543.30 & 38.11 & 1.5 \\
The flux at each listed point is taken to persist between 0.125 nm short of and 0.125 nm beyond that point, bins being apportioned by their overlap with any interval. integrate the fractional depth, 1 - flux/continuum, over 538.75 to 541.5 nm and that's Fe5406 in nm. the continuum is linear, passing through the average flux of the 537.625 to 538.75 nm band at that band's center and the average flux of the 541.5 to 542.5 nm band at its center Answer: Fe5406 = 0.22 nm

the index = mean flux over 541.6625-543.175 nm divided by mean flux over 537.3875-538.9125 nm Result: 0.97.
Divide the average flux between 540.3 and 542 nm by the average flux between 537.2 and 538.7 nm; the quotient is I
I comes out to 0.92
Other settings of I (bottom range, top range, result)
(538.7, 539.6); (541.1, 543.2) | 1.06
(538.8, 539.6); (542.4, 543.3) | 1.05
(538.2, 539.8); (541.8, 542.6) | 1.03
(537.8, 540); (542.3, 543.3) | 1.00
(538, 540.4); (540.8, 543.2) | 1.02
